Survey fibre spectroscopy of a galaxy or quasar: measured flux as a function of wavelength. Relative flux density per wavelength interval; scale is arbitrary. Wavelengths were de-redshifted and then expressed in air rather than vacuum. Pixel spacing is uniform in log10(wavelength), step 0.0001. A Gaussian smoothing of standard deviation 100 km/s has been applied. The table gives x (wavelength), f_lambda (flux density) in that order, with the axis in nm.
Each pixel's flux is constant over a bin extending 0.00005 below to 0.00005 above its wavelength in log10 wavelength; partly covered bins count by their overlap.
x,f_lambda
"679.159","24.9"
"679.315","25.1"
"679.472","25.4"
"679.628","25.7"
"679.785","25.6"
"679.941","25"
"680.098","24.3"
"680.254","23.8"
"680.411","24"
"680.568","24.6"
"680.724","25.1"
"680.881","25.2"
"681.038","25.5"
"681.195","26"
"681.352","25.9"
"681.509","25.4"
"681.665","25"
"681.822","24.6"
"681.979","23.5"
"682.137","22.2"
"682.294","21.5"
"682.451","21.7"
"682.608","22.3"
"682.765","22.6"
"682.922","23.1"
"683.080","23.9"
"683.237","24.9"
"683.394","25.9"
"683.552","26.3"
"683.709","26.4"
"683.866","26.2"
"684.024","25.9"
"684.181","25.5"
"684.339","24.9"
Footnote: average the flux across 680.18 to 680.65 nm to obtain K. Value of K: 24.1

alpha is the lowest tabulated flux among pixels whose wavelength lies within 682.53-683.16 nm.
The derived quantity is 22.3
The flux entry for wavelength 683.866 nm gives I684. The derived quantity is 26.2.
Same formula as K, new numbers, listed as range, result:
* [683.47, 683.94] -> 26.3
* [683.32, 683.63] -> 26.1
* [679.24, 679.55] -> 25.2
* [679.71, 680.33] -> 24.7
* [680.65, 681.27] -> 25.4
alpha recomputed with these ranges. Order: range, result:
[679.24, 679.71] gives 25.1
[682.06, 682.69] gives 21.5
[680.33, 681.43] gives 24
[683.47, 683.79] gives 26.3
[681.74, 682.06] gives 23.5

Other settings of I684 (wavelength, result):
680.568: 24.6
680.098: 24.3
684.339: 24.9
